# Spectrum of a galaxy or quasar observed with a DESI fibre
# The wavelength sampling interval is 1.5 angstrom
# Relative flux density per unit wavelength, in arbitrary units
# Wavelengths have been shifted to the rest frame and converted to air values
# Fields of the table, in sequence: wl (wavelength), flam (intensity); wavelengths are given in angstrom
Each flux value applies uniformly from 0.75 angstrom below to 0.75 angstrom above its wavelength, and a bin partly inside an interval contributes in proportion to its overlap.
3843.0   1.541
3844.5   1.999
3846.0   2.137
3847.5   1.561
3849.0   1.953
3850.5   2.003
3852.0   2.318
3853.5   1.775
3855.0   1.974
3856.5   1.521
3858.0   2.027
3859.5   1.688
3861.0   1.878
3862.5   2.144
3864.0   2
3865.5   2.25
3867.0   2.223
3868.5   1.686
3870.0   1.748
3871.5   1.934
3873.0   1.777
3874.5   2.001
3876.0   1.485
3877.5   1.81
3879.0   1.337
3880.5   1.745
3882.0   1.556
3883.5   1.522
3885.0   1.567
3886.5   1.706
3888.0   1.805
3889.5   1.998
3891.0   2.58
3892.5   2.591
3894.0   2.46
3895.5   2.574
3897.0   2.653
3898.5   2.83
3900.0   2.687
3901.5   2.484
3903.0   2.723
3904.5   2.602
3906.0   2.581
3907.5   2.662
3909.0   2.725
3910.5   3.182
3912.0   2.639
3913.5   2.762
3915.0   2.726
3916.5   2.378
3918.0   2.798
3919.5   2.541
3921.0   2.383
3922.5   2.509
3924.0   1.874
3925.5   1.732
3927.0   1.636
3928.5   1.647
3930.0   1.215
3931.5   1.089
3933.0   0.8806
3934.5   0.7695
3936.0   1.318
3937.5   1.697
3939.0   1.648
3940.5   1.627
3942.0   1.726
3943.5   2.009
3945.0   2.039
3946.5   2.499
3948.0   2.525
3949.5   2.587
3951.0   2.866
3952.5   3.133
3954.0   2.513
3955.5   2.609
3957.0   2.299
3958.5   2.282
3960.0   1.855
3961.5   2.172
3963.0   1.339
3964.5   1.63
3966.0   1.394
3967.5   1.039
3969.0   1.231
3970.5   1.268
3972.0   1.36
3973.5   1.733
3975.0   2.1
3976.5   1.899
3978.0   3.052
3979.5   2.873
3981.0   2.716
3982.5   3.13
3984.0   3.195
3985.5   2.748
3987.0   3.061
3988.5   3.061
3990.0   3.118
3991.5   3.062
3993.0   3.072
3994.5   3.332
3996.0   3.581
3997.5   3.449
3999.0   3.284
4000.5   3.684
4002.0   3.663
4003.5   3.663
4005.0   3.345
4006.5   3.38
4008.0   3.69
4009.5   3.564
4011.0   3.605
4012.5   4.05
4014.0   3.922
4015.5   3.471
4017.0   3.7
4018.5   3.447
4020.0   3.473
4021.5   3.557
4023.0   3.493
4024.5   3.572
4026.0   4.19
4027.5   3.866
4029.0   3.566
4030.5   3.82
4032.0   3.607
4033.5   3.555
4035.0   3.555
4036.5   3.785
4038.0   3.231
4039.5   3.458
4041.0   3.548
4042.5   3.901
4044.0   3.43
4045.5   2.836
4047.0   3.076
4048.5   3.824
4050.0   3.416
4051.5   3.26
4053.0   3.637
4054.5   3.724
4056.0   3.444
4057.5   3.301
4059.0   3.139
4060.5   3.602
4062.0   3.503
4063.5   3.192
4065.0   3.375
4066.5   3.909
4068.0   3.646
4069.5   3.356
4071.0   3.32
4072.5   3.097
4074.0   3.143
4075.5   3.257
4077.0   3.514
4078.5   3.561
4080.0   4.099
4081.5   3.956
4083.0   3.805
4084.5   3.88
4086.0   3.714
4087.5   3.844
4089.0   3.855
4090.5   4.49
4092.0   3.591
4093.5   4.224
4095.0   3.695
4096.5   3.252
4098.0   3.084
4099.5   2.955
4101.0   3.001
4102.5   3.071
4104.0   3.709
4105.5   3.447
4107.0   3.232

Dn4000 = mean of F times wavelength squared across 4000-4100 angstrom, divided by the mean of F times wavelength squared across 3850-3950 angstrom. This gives 1.87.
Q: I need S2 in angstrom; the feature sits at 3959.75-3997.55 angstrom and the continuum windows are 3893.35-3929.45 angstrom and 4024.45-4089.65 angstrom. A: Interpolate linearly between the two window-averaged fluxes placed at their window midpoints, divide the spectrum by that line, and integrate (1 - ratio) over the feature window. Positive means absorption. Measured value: 7.7 angstrom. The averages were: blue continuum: 2.48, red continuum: 3.55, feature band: 2.39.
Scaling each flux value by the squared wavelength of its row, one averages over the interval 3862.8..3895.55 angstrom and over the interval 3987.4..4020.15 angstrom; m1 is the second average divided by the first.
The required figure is 1.94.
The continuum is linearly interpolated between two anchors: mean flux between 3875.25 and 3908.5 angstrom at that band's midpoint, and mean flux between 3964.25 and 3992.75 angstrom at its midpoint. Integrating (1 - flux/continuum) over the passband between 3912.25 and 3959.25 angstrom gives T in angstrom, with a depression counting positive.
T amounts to 3.6 angstrom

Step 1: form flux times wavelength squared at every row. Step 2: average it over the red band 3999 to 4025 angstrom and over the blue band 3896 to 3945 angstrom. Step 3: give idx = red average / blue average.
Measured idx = 1.8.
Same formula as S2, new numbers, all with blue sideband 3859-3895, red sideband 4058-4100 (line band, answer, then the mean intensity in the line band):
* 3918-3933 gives 2.9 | 1.85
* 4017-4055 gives -4.0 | 3.55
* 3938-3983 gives 8.6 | 2.1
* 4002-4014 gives -2.6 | 3.64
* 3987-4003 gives -2.5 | 3.32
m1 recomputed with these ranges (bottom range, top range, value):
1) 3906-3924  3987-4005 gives 1.33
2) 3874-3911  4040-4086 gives 1.71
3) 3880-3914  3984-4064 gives 1.56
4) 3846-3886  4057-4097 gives 2.19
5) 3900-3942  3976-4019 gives 1.64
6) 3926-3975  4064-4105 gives 2.11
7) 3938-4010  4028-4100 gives 1.45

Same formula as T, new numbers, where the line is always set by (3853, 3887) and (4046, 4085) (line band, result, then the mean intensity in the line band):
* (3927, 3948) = 7.1 angstrom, 1.59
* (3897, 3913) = -4.6 angstrom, 2.71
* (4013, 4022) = -1.6 angstrom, 3.61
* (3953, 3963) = 1.3 angstrom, 2.24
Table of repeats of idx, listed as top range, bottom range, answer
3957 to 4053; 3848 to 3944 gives 1.60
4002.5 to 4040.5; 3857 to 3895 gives 2.05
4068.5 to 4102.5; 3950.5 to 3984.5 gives 1.76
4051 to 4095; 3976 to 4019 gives 1.13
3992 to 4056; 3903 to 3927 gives 1.49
